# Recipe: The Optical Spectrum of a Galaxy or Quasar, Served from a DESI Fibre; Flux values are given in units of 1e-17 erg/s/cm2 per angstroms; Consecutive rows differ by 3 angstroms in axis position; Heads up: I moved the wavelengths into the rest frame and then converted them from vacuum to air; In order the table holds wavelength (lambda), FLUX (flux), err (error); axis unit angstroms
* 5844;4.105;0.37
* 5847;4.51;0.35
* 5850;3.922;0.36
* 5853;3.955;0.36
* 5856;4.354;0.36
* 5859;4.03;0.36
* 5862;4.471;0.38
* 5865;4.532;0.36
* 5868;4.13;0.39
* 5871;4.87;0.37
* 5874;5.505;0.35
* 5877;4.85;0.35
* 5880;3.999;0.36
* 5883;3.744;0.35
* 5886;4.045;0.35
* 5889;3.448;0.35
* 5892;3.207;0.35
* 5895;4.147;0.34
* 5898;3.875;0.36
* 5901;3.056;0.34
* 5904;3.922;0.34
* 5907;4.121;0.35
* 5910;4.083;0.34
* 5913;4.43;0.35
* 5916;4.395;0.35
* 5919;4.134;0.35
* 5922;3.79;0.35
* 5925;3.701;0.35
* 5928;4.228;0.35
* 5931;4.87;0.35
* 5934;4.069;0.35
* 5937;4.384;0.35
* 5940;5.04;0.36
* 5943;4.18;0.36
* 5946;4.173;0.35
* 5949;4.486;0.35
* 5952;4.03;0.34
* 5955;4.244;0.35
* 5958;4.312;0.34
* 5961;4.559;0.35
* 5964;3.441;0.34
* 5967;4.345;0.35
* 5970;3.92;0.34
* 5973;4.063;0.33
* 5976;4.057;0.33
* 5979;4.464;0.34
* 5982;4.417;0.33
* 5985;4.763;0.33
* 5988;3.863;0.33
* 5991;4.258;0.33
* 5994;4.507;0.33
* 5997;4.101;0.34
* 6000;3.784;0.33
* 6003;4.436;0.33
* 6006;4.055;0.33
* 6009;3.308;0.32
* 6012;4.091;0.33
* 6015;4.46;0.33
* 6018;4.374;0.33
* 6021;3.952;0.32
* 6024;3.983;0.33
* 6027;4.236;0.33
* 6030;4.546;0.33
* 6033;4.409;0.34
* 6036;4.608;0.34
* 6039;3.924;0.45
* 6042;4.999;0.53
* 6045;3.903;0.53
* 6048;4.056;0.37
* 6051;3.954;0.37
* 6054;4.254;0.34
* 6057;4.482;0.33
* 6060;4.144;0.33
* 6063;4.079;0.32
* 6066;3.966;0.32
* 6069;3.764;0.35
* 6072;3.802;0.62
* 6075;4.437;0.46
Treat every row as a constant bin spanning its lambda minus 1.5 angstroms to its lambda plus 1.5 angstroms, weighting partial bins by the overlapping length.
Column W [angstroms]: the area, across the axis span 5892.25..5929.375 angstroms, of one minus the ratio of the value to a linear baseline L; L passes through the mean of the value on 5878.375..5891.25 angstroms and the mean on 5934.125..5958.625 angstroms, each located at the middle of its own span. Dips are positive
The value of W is 0.5 angstroms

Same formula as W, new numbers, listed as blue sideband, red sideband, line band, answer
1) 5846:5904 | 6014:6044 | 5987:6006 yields 0.6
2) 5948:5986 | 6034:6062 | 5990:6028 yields 1.1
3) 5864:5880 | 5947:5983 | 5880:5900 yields 3.8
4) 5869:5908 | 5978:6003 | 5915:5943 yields -0.9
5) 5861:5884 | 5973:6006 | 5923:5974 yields 1.3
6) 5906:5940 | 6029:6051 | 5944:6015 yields 1.8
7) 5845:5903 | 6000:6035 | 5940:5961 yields -0.9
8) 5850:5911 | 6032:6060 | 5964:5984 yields 0.2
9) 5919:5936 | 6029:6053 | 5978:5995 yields -0.6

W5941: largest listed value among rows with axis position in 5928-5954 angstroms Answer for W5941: 5.04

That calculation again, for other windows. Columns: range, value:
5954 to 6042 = 4.999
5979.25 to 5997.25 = 4.763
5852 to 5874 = 5.505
